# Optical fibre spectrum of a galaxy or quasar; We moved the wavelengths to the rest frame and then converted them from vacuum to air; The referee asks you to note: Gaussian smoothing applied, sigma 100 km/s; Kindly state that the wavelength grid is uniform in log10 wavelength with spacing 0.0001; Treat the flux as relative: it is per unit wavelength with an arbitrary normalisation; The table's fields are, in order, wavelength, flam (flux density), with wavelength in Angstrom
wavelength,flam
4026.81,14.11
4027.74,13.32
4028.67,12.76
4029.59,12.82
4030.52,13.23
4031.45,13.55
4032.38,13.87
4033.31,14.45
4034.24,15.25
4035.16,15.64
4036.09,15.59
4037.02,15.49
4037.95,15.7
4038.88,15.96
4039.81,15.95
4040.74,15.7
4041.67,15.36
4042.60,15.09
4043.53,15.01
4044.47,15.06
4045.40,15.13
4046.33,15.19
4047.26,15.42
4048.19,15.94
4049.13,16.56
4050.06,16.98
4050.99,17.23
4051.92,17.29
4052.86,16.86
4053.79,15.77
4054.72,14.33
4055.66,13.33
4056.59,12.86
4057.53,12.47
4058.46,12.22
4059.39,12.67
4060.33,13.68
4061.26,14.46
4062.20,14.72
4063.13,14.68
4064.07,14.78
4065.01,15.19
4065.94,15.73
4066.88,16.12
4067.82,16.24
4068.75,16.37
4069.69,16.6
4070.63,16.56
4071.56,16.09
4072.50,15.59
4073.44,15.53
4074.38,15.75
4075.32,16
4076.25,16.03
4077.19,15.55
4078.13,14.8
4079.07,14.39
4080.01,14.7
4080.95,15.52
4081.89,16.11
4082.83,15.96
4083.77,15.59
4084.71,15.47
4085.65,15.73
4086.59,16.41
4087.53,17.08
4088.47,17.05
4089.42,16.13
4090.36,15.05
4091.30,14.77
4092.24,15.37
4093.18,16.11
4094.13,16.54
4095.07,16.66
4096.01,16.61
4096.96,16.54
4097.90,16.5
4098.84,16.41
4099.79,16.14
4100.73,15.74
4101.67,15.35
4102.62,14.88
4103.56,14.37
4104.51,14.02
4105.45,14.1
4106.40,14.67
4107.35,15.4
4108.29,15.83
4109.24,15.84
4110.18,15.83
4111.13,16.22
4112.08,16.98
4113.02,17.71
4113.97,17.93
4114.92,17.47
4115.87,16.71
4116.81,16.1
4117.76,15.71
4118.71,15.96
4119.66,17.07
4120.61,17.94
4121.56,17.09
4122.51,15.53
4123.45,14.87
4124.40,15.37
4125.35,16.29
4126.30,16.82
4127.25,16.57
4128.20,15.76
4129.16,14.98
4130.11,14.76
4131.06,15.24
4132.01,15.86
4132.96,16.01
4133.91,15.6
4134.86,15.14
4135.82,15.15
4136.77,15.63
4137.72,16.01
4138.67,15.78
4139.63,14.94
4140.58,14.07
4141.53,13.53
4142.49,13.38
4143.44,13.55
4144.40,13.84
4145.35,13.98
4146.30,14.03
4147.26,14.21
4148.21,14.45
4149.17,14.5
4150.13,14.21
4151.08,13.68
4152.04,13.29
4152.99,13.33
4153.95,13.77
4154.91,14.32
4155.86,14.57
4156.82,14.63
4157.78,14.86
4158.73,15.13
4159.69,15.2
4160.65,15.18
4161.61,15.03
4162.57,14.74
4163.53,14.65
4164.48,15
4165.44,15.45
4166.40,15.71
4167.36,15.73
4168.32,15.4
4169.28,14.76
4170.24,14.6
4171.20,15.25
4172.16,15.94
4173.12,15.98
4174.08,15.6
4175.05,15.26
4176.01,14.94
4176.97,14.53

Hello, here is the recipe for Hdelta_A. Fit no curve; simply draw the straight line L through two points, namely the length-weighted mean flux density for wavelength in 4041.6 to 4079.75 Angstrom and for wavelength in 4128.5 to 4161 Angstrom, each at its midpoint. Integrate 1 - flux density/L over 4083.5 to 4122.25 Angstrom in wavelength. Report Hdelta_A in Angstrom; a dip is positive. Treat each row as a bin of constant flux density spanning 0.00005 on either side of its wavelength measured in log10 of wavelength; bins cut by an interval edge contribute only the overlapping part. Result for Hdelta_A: -3.0 Angstrom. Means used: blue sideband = 15.3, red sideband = 14.6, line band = 16.1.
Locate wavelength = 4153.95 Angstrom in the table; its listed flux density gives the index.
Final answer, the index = 13.77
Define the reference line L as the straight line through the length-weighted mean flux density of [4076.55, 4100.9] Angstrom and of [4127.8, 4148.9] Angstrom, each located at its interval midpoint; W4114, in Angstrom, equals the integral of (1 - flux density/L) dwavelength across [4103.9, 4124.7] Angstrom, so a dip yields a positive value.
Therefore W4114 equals -1.1 Angstrom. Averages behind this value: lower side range 15.9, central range 16.1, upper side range 14.8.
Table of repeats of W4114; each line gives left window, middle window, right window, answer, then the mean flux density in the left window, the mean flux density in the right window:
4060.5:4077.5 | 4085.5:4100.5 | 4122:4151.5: -0.8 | 15.6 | 15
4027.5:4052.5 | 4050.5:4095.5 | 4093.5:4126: 0.6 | 15.2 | 16.1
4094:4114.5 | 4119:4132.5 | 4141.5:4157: -0.9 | 15.9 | 14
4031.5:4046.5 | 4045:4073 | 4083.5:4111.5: 0.3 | 15.2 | 15.7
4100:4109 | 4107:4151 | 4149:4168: -2.1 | 15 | 14.7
